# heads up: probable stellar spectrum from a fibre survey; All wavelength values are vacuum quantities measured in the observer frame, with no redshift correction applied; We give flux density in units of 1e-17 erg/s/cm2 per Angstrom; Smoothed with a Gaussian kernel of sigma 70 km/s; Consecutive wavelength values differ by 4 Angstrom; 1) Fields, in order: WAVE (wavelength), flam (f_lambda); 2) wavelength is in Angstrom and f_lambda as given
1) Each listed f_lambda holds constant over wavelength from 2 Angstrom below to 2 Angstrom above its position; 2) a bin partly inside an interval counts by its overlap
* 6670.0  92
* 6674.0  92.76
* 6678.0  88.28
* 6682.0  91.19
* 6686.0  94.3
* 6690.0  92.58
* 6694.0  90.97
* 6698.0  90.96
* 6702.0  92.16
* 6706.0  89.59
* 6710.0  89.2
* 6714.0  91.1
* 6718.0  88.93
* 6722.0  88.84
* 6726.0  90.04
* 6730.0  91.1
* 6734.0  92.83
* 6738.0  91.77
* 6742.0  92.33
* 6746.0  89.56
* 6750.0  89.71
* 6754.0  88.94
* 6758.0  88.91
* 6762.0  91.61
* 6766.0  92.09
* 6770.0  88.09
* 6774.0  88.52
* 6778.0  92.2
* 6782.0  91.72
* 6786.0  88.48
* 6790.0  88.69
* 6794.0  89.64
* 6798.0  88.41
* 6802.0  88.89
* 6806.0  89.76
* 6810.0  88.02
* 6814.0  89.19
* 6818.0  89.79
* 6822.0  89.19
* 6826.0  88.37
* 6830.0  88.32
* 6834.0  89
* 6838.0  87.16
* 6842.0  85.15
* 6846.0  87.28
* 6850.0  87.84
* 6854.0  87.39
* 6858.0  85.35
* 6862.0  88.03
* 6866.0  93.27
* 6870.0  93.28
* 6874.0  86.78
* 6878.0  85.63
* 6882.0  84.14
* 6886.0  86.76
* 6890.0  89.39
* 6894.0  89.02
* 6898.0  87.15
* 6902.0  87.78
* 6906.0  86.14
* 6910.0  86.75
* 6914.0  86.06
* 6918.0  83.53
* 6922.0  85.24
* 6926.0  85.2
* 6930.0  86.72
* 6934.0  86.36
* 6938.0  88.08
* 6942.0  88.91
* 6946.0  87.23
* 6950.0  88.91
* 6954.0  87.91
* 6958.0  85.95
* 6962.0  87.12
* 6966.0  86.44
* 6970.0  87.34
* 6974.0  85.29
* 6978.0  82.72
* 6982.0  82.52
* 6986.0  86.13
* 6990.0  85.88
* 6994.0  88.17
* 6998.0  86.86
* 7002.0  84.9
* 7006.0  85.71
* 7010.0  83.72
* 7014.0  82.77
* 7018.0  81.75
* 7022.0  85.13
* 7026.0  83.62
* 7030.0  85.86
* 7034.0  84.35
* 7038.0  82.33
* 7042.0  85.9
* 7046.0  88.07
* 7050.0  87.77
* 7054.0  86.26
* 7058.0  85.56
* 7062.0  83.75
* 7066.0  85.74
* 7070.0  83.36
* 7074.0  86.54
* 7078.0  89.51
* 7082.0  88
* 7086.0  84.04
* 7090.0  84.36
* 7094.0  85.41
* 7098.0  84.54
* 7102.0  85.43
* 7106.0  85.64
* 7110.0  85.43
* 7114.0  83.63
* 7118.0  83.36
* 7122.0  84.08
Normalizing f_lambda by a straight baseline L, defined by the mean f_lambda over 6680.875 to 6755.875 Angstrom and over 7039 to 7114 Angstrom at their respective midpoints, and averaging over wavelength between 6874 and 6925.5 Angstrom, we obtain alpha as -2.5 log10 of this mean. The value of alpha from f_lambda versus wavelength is 0.02 mag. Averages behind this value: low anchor 90.8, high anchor 85.7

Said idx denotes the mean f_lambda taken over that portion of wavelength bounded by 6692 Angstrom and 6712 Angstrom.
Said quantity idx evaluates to 90.6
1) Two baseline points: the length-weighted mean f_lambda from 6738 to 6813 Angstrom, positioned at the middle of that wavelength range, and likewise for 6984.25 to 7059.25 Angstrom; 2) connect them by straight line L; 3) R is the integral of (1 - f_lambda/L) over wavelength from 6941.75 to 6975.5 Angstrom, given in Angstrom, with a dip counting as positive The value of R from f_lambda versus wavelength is -0.3 Angstrom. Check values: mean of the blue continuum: 89.8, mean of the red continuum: 85.3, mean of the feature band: 87.2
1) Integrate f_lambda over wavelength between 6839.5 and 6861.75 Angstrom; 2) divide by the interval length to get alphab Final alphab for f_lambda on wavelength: 86.7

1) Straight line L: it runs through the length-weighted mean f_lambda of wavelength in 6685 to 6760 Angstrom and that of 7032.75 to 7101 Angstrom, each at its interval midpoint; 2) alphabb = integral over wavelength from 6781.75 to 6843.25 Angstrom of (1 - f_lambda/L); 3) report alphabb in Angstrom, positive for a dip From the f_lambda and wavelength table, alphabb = 0.5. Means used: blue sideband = 90.7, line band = 88.7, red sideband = 85.6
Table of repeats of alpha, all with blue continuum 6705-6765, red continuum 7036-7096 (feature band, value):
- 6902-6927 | 0.027 mag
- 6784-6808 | 0.006 mag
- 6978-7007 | 0.016 mag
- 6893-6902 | 0.002 mag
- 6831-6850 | 0.020 mag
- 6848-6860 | 0.023 mag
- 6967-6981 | 0.025 mag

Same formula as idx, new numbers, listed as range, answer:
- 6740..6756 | 90.1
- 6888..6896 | 89.2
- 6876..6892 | 86.5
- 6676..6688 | 91.3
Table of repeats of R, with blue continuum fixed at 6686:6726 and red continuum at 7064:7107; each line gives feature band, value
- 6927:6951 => 0.0 Angstrom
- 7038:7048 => 0.0 Angstrom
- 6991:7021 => 0.6 Angstrom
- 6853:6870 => -0.1 Angstrom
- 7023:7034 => 0.2 Angstrom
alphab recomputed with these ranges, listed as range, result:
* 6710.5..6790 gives 90.3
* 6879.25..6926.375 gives 86.5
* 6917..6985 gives 86.2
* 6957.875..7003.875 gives 85.8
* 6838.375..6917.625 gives 87.4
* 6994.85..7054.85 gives 85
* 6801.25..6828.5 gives 89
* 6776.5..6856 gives 88.7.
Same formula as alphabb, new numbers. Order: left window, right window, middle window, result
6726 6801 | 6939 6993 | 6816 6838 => 0.06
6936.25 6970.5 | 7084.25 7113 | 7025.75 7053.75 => 0.14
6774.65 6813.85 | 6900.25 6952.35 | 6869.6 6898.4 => 0.03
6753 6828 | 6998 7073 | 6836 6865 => 0.42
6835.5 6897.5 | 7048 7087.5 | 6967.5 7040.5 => 1.57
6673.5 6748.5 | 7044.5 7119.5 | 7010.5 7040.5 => 0.93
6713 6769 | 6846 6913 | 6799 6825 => 0.00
